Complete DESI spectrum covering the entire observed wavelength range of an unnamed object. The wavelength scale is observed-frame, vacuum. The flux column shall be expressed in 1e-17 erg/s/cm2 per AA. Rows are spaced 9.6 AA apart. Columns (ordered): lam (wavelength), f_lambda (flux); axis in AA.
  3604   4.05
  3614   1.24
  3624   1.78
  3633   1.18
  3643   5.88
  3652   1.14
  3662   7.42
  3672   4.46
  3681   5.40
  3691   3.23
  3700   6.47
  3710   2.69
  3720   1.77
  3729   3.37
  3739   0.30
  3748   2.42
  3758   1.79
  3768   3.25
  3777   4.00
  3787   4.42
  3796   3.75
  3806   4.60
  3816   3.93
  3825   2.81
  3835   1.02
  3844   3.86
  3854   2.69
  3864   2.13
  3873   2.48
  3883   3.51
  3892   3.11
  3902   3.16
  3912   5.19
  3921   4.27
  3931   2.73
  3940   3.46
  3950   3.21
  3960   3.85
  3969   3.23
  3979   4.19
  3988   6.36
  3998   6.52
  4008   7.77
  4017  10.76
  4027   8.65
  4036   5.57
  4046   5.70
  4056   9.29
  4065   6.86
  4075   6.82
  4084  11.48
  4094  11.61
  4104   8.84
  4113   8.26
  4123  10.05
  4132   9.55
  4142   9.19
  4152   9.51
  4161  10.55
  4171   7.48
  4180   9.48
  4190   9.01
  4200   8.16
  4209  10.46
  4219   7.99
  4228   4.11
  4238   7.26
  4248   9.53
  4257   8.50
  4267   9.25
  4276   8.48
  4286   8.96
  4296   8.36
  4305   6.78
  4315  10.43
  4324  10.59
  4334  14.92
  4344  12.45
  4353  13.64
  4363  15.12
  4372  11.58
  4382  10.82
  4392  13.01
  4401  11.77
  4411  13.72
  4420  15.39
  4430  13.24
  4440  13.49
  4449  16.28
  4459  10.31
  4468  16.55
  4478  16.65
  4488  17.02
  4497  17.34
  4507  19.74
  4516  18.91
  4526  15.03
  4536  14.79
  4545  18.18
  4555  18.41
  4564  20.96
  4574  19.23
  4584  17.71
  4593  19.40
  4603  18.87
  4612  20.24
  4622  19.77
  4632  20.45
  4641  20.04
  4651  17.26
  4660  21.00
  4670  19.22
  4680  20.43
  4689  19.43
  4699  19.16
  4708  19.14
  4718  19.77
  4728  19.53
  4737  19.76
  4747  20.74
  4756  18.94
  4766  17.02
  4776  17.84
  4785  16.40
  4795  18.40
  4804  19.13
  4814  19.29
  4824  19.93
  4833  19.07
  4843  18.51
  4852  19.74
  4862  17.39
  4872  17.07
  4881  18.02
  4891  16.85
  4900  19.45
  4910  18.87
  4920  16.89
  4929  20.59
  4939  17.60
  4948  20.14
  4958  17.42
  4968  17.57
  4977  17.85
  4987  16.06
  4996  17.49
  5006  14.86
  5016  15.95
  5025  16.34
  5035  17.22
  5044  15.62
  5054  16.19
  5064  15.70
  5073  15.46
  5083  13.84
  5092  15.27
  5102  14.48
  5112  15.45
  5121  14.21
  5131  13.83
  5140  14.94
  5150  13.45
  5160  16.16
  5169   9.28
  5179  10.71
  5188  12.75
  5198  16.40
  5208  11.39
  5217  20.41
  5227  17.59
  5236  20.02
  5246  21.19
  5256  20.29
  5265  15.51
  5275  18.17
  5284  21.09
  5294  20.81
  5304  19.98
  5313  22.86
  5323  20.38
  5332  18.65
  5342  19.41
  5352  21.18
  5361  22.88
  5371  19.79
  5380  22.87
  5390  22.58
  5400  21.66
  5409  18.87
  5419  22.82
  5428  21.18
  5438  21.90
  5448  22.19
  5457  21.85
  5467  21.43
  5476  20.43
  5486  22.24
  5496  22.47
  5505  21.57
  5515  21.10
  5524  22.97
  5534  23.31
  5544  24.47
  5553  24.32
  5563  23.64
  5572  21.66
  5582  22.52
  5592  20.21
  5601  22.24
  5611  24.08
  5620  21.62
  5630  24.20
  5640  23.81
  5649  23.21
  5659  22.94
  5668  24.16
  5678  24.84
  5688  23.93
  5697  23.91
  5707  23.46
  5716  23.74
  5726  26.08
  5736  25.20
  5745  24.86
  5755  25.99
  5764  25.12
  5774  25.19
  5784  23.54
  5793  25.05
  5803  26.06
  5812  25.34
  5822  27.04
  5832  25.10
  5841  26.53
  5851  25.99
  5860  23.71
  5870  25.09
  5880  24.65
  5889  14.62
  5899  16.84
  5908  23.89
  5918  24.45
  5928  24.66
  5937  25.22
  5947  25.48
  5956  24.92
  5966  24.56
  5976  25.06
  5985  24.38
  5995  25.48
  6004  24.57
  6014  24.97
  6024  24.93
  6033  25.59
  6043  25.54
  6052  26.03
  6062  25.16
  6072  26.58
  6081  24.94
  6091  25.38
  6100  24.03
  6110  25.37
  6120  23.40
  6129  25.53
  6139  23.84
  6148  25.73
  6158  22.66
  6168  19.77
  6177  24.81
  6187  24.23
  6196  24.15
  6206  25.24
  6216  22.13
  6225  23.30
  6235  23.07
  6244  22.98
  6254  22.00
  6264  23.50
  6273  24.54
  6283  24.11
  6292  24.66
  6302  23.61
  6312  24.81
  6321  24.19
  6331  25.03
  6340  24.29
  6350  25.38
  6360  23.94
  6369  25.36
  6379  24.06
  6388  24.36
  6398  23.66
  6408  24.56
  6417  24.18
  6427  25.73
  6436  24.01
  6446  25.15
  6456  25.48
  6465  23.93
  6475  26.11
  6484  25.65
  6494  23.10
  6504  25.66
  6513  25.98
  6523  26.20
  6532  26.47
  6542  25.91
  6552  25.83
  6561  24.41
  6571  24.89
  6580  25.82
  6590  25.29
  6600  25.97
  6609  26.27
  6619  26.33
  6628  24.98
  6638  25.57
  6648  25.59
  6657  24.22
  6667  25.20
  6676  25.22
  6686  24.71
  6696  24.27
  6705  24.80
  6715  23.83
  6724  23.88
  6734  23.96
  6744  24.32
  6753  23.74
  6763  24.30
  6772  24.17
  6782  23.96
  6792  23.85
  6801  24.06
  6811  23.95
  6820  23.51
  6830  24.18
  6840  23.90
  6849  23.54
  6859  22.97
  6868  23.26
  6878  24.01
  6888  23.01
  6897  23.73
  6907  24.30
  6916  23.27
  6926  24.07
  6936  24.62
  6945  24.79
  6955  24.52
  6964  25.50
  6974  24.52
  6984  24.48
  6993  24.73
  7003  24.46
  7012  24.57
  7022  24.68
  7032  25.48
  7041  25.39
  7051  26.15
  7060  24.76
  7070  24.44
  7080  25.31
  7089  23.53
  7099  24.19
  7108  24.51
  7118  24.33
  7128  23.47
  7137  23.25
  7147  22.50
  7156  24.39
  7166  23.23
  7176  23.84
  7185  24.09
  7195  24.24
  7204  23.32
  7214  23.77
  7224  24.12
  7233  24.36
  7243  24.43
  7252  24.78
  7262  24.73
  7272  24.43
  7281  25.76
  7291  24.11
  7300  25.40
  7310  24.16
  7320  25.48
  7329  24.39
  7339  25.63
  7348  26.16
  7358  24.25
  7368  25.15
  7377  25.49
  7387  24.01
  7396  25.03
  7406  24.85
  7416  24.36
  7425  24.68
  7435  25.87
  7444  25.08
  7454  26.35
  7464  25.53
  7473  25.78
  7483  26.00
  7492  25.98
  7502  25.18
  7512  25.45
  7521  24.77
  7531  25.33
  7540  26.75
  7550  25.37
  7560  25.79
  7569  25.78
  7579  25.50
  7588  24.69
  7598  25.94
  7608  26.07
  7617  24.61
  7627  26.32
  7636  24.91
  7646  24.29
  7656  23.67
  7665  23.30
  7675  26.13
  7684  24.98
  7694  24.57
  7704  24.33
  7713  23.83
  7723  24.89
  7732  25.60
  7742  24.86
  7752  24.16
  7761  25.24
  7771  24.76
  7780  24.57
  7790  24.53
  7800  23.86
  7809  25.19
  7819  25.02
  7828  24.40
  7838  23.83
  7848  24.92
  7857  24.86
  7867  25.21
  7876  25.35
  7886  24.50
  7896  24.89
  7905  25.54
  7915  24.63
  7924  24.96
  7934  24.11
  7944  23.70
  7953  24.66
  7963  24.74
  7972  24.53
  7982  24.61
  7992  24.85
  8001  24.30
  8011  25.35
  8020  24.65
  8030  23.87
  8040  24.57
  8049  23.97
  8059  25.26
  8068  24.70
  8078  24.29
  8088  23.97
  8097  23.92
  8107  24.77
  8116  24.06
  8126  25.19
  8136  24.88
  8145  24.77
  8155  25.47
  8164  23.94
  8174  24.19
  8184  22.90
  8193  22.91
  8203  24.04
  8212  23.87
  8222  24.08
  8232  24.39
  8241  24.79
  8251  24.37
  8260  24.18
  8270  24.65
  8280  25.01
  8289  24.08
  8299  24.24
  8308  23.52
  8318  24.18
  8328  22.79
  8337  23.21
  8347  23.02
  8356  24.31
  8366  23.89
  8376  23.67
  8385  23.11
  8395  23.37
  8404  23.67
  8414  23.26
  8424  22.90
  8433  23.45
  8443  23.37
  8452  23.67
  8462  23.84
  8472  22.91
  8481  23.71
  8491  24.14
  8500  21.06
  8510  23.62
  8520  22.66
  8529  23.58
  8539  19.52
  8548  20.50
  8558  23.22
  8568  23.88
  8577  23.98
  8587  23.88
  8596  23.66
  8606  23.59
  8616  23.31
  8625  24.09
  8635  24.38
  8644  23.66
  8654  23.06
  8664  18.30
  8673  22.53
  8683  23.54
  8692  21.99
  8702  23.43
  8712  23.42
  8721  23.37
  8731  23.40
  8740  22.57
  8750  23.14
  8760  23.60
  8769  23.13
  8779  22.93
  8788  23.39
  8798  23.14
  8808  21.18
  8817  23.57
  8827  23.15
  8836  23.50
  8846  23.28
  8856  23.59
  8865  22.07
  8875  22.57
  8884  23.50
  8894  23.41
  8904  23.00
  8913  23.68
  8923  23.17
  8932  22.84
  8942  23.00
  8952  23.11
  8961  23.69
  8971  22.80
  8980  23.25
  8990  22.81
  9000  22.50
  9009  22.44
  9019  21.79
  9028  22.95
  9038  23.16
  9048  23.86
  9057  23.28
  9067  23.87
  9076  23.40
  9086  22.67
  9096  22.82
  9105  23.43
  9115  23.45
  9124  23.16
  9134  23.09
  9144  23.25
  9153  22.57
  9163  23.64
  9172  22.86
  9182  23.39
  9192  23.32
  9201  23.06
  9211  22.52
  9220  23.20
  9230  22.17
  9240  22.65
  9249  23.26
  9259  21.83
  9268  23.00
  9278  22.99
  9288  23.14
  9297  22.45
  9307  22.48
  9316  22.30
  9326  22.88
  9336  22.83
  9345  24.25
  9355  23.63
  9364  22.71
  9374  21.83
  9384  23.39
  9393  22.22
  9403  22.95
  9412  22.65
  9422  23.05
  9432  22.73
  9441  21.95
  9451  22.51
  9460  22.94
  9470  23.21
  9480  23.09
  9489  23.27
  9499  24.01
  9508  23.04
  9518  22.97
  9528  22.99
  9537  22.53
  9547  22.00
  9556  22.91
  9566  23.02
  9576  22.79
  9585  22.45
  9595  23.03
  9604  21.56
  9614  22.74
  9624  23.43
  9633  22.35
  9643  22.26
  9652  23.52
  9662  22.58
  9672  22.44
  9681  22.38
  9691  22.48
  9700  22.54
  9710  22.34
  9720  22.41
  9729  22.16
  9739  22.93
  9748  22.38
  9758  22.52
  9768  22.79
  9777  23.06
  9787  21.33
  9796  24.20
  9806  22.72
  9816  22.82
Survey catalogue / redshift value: 0.000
